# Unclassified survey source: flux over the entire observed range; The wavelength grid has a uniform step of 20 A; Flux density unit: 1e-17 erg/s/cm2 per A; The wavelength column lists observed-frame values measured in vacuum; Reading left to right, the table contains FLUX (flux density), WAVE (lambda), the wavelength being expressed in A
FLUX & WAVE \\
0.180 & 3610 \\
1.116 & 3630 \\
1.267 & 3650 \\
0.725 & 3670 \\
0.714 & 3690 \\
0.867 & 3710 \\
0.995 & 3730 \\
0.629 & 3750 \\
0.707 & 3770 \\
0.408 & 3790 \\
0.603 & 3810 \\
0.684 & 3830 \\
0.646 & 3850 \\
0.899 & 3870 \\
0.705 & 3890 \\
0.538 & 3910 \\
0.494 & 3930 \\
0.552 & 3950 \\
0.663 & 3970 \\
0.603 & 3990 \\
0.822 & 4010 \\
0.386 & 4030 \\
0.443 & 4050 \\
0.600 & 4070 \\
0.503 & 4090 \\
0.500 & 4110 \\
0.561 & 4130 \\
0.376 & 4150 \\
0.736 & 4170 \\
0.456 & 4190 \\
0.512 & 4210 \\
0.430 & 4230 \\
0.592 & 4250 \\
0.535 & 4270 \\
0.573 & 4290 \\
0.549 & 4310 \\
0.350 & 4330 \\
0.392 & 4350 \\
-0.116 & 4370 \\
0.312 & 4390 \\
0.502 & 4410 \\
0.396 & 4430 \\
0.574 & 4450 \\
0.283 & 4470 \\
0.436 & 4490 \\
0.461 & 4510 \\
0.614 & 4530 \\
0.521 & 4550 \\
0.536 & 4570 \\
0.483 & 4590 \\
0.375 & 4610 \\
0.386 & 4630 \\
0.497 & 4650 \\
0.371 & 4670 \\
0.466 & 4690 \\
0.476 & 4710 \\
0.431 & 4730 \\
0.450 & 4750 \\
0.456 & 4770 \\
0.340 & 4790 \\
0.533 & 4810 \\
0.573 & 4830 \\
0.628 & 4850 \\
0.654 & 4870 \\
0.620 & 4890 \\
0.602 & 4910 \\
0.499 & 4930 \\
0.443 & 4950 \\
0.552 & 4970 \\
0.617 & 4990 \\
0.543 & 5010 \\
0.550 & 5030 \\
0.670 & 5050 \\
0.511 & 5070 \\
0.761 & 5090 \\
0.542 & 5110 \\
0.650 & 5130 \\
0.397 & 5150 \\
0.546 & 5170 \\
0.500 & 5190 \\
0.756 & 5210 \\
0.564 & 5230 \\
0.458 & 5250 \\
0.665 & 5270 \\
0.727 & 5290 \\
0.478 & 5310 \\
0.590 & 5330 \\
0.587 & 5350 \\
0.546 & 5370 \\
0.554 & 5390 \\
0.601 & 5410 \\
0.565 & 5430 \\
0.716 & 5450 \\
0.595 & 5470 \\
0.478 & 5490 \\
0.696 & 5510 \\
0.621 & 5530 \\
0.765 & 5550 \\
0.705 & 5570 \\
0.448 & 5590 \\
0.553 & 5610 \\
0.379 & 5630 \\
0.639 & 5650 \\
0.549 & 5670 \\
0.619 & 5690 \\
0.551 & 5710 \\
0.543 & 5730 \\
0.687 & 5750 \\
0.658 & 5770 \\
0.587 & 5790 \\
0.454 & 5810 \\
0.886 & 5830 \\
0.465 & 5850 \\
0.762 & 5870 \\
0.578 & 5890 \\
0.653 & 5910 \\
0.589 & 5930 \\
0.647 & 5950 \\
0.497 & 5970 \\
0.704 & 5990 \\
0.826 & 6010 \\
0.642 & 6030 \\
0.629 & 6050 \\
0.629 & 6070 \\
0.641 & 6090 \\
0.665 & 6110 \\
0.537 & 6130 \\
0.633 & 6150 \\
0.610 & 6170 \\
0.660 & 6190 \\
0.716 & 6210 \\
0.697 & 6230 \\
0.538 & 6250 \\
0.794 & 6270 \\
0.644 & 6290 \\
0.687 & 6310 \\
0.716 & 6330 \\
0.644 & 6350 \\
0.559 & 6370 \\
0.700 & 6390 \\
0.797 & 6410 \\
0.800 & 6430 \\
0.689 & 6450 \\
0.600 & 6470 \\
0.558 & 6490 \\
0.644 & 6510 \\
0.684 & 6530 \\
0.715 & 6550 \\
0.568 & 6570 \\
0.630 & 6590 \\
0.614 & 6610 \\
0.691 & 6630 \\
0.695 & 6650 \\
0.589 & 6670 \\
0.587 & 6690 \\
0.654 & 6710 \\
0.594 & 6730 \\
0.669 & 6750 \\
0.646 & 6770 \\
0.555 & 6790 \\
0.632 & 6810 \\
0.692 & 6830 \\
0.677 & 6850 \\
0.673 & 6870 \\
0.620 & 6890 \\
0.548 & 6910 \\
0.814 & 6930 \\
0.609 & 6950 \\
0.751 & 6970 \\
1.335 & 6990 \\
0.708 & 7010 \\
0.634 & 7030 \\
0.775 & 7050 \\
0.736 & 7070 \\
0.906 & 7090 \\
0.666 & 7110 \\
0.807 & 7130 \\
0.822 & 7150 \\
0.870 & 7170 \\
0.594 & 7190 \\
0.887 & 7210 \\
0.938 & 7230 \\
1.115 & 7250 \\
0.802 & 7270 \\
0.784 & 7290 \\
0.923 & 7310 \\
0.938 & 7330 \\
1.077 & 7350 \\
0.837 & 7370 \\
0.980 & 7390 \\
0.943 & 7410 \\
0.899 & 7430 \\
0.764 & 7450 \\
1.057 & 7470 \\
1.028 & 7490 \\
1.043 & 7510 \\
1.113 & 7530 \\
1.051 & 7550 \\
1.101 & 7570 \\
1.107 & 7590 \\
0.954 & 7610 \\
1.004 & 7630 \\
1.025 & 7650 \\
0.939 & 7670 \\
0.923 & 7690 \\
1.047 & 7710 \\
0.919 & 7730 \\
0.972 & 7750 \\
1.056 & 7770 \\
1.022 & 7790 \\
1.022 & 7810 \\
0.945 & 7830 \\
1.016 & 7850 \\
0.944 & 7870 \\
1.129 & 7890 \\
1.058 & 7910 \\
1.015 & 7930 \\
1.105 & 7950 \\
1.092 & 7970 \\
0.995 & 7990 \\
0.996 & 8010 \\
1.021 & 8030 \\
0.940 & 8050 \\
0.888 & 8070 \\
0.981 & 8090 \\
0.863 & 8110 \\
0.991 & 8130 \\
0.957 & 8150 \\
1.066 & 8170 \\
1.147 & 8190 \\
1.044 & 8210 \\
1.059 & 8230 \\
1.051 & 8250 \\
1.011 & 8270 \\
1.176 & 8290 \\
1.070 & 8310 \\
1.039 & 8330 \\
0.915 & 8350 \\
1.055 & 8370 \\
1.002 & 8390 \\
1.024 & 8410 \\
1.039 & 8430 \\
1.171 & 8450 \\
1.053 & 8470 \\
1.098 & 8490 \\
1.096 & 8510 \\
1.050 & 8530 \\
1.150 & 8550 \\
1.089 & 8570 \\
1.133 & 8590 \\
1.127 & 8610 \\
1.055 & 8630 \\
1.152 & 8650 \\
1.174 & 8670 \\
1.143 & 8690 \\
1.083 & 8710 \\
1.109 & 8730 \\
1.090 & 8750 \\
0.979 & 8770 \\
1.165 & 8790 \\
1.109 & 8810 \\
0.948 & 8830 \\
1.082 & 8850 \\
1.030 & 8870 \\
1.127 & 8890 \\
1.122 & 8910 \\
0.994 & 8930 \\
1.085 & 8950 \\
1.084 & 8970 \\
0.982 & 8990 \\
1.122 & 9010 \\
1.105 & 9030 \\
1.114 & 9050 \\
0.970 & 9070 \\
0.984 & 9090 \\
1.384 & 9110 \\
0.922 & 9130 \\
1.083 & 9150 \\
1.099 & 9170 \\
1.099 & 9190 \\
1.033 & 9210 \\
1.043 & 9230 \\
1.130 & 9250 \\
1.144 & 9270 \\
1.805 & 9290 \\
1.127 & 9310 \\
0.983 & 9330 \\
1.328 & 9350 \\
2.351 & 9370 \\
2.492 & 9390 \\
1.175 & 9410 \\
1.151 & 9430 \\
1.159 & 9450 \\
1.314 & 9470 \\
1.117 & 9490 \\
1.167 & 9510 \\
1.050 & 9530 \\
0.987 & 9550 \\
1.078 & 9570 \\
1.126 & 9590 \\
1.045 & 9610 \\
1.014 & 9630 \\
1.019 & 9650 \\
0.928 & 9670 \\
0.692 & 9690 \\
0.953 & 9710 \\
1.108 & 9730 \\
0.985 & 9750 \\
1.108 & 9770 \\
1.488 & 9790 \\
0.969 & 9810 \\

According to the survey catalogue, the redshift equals 0.873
